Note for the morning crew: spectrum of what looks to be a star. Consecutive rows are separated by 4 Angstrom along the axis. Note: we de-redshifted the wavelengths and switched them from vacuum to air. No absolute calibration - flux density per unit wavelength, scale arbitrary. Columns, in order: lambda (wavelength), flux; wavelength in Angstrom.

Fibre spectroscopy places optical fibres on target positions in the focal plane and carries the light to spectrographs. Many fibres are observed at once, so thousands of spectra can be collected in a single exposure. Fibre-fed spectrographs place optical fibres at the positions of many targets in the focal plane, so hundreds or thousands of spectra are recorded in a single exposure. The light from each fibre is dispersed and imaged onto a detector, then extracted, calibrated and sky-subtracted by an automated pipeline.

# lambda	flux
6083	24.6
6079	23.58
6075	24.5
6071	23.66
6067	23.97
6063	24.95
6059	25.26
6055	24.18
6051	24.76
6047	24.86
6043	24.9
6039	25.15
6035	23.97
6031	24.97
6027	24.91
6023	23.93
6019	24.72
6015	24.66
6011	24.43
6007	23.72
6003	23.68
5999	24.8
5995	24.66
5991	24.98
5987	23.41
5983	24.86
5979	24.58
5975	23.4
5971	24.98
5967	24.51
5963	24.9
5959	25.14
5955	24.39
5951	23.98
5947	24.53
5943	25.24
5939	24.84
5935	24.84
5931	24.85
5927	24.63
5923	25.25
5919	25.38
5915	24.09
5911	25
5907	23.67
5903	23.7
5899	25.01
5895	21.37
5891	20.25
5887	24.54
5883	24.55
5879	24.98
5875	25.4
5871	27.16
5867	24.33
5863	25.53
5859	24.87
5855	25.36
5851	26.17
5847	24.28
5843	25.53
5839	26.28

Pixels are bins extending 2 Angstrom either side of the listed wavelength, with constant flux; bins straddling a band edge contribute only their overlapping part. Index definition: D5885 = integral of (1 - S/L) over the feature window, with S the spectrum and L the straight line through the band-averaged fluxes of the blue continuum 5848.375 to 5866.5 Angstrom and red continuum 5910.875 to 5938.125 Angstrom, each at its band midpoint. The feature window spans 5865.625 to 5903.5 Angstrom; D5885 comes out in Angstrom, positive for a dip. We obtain 1.5 Angstrom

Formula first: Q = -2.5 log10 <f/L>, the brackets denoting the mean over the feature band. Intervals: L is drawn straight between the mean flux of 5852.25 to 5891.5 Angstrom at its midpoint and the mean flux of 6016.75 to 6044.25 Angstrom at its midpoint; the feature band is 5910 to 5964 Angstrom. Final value 0.00 mag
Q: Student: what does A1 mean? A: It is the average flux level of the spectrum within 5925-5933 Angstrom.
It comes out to 24.7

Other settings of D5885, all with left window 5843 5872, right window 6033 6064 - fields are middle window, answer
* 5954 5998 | 0.76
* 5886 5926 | 2.15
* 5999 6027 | 0.64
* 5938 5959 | 0.35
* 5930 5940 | 0.10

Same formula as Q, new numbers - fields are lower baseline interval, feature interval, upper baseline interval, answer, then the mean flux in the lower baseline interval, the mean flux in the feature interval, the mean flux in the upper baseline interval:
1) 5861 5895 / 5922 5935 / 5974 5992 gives -0.02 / 24.4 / 24.9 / 24.3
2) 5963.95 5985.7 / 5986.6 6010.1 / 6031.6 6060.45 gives 0.01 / 24.5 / 24.3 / 24.7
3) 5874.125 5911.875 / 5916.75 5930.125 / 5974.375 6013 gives -0.05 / 23.8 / 25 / 24.3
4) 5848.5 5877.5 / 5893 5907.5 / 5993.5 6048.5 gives 0.08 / 25.5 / 23.4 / 24.5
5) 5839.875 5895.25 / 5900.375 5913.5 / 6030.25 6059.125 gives 0.02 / 24.7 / 24.2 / 24.7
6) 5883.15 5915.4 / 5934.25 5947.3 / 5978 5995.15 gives -0.04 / 23.5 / 24.9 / 24.5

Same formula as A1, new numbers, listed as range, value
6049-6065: 24.8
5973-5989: 24.1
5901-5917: 24.1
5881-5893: 23.1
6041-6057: 24.7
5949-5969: 24.6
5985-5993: 24.2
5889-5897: 20.8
